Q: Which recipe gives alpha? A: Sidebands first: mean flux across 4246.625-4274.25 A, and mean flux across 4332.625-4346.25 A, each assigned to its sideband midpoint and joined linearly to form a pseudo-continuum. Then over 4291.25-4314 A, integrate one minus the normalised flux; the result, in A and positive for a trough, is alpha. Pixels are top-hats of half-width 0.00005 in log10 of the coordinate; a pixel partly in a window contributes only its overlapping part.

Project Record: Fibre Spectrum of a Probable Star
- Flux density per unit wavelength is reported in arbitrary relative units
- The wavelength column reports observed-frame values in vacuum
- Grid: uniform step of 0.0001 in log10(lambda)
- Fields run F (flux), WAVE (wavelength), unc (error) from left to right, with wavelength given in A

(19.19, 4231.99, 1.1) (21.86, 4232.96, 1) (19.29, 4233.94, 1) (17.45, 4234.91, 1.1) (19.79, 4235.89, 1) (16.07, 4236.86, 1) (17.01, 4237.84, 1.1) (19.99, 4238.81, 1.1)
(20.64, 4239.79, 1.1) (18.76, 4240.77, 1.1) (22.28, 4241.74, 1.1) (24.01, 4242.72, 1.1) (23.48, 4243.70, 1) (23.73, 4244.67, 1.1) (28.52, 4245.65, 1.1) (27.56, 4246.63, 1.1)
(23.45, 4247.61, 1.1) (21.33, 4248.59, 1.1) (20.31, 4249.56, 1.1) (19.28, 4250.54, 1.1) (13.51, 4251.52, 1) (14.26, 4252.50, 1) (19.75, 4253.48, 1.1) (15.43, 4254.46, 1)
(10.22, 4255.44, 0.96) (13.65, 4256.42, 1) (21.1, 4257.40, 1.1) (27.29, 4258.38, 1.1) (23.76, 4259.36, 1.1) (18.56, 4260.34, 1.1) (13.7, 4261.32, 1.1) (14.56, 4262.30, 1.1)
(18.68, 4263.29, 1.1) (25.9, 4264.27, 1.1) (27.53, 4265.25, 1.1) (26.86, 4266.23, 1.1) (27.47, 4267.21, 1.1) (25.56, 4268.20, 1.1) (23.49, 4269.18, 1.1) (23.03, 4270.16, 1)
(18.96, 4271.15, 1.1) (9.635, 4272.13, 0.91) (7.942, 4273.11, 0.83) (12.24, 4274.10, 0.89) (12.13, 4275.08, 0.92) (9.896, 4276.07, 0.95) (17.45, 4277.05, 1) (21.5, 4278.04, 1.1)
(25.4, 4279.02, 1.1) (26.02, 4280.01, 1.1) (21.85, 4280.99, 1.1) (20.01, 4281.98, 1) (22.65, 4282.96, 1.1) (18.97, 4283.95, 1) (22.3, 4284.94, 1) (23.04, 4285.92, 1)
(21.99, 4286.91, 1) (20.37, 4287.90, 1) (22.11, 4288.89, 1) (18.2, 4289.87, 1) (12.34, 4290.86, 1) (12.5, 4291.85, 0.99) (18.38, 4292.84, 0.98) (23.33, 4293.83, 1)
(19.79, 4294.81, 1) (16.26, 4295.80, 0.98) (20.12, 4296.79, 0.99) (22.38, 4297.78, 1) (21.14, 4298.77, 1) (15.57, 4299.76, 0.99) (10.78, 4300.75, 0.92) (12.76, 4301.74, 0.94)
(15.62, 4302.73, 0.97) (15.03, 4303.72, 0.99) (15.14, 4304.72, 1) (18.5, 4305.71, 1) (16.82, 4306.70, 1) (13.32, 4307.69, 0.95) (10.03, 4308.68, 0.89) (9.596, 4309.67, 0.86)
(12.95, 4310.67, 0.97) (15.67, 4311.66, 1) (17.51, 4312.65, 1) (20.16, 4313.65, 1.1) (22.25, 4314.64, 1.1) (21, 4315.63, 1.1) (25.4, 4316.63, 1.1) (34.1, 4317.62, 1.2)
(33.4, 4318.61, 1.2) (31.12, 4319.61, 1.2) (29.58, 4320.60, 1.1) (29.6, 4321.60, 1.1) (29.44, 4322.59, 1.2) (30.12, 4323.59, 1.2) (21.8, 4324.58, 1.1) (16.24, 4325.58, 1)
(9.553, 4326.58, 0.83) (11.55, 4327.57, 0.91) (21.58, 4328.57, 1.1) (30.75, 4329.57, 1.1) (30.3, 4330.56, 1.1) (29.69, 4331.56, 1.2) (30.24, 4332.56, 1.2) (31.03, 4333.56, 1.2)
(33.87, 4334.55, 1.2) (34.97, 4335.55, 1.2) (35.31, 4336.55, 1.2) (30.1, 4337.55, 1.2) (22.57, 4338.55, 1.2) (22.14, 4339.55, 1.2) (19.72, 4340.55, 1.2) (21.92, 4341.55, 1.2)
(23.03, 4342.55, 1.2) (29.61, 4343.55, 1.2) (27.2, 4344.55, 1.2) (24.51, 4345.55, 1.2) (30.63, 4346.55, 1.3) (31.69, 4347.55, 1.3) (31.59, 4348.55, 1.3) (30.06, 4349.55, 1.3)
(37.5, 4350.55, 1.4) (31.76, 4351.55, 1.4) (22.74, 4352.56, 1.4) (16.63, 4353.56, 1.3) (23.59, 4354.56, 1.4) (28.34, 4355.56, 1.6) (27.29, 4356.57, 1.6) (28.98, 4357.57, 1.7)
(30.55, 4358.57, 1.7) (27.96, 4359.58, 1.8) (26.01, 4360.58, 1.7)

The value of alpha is 7.2 A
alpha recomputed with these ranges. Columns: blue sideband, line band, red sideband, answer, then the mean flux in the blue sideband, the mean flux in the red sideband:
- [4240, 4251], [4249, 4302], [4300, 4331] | 6.9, 22.9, 20.3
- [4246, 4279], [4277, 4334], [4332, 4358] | 7.0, 19.1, 28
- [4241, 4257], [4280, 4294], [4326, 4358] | 1.7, 20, 26.9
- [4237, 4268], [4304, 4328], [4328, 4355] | 4.9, 20.7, 27.9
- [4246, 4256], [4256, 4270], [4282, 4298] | -2.3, 18.6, 19.6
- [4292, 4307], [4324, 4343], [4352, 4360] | -2.2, 17.3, 25.8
